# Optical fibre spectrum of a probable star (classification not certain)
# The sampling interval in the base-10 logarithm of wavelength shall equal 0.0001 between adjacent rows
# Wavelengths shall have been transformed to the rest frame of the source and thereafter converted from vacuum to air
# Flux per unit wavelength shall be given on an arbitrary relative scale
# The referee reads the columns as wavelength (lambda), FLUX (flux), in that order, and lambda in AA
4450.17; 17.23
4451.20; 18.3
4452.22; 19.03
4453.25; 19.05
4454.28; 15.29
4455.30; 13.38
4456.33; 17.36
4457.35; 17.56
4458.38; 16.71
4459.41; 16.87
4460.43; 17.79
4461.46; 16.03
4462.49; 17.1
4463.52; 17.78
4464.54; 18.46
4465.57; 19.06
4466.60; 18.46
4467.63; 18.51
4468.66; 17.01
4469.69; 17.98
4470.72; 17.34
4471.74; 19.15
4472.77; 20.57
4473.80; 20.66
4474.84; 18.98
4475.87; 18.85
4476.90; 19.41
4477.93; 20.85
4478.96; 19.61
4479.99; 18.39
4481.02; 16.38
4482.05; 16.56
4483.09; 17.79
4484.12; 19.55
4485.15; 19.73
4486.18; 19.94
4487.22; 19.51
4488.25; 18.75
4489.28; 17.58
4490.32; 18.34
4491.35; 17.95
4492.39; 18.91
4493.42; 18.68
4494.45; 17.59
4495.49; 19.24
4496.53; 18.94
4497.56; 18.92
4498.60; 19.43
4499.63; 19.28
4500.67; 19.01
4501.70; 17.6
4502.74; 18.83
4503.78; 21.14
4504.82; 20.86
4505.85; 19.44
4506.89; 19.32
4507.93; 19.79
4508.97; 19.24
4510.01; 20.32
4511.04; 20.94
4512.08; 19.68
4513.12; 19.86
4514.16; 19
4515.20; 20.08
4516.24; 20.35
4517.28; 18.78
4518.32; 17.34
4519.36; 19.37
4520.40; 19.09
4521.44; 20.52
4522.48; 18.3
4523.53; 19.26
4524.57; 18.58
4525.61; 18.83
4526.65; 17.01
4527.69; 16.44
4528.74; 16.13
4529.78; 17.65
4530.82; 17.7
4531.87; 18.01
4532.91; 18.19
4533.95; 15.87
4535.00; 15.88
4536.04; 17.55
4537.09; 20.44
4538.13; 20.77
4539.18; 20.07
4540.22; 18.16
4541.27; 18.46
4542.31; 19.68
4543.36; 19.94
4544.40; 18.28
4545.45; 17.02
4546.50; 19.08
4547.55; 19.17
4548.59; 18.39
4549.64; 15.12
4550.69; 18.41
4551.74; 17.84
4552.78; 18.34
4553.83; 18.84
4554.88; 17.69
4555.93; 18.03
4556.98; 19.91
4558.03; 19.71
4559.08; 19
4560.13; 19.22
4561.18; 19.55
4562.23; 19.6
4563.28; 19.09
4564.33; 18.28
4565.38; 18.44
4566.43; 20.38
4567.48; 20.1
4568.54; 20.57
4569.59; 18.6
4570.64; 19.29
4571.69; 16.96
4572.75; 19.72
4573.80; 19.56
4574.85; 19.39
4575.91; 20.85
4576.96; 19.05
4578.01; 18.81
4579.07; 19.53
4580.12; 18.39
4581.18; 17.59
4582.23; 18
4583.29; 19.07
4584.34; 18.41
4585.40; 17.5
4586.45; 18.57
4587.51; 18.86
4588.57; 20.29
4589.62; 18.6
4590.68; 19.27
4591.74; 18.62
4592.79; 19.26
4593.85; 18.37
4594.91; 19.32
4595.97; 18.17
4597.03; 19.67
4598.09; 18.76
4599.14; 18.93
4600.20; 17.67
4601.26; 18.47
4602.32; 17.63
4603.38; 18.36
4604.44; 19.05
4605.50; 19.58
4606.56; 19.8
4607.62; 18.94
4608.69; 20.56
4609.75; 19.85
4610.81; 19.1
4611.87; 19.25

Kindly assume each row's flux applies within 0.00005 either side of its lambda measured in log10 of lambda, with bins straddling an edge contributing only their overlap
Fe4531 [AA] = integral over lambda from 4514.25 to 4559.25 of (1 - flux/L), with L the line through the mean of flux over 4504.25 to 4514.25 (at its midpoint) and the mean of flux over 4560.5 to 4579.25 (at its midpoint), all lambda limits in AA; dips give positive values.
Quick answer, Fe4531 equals 2.7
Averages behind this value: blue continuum 19.9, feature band 18.4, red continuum 19.3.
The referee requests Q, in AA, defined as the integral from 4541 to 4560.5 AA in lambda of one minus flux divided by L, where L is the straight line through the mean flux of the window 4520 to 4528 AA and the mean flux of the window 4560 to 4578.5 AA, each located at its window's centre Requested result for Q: 0.5 AA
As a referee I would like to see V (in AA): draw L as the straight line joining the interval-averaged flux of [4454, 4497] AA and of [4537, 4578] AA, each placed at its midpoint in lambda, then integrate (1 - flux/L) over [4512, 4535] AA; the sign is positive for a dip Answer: 0.4 AA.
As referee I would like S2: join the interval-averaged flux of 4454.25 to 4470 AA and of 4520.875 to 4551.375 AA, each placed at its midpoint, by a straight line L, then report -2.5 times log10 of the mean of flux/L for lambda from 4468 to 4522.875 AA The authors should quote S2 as -0.081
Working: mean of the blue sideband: 17.3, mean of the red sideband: 18.2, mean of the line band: 19.1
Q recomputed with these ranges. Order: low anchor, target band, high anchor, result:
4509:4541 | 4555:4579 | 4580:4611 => -0.6 AA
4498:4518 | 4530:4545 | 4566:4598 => 0.7 AA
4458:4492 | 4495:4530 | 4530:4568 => -1.1 AA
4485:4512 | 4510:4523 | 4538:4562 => -0.3 AA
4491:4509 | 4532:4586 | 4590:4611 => 0.8 AA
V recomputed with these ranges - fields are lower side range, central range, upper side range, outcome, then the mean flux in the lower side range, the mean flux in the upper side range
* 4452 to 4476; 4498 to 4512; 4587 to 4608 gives -1.1 AA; 17.8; 18.9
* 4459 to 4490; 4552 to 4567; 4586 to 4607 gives -0.2 AA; 18.5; 18.9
